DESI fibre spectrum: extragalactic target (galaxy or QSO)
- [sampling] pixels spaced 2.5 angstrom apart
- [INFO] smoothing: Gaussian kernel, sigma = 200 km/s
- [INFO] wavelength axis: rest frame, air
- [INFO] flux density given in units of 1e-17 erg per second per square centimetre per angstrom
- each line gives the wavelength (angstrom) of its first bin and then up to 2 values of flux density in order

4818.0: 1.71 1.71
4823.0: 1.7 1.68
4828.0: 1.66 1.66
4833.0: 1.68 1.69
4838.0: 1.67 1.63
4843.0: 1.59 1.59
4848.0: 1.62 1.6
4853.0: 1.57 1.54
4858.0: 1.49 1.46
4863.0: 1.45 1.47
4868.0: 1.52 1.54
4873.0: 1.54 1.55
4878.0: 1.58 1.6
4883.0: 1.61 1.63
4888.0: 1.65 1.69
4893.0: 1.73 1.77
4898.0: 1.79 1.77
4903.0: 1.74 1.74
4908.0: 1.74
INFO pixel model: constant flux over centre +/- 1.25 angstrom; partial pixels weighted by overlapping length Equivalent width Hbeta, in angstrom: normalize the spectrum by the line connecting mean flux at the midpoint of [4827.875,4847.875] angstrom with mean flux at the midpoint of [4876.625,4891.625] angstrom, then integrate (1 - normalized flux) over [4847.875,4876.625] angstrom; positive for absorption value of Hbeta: 1.9 angstrom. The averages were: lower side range 1.64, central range 1.53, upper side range 1.63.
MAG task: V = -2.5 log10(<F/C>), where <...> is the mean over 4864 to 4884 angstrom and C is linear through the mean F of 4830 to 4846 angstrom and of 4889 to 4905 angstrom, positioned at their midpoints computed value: 0.106 mag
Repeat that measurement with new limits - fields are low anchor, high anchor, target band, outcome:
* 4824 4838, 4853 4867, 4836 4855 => -0.02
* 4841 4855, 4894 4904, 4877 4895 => 0.05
